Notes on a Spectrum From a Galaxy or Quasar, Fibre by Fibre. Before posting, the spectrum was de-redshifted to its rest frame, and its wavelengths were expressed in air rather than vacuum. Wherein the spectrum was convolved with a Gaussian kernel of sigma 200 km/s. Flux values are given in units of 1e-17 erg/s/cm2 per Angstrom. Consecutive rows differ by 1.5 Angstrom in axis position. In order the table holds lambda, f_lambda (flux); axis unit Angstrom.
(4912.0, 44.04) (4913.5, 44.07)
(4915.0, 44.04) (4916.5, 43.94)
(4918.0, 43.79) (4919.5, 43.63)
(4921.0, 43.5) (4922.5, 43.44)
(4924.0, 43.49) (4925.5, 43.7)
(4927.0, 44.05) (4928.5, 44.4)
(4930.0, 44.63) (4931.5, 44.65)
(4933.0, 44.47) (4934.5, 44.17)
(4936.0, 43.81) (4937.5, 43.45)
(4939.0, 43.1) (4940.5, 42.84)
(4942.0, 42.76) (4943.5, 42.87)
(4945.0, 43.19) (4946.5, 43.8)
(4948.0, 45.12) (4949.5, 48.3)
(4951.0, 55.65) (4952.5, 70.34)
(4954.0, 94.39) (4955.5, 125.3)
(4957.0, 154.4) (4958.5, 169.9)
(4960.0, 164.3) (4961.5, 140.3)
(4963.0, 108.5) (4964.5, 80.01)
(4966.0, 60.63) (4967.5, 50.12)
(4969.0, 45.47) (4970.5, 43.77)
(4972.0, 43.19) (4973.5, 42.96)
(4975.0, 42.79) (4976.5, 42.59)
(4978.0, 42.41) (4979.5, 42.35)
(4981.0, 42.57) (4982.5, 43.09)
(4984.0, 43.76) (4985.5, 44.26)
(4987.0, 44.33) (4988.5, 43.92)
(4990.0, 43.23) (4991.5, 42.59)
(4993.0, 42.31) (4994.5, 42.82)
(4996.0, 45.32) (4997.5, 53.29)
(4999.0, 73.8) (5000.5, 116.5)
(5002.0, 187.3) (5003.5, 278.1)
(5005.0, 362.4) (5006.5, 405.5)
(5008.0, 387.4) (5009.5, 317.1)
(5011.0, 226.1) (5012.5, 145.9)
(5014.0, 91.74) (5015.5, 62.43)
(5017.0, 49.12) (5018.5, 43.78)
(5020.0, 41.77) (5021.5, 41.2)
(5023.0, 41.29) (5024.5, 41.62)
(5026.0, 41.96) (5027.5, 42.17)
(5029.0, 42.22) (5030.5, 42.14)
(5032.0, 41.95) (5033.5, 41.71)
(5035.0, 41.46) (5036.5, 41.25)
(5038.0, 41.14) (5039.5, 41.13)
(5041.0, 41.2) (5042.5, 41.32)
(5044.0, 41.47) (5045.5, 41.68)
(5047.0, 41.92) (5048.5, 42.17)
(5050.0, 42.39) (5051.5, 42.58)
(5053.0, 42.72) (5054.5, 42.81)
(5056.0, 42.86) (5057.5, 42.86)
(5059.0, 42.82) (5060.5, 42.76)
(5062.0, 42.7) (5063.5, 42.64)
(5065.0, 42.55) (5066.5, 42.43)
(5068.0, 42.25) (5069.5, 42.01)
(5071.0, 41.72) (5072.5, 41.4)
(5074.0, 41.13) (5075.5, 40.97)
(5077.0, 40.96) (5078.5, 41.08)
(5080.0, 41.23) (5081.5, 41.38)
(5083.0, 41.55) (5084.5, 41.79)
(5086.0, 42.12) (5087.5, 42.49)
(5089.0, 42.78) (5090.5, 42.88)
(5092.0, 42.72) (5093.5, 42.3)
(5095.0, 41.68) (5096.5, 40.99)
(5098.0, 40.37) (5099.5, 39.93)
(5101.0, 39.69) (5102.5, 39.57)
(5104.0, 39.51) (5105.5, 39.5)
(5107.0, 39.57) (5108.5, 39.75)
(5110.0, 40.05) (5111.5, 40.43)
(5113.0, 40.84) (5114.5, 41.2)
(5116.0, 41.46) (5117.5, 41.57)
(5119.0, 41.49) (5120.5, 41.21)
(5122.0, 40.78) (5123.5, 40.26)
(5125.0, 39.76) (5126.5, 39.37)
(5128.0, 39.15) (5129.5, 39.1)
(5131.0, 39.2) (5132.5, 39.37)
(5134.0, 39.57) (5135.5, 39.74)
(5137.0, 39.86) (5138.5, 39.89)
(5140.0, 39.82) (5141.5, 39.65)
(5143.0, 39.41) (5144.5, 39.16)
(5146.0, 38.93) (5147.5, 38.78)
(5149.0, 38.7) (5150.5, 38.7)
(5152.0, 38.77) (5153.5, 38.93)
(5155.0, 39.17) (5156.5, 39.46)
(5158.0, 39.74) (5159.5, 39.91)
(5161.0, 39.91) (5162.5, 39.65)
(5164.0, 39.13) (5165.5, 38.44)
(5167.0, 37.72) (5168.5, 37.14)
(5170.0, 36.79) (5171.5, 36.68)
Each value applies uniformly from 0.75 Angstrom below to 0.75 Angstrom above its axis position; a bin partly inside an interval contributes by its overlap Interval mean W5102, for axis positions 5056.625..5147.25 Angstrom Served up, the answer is 40.9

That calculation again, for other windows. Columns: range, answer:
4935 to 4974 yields 72.6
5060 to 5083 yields 41.8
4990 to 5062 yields 87.3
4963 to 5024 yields 98.4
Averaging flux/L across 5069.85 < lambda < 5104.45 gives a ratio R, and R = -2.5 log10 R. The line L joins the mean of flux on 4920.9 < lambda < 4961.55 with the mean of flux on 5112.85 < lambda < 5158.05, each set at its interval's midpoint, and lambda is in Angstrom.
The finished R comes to 0.118 mag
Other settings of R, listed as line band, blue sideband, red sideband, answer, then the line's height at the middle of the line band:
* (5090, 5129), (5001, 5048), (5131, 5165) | 0.43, 60.7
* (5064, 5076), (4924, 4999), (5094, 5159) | 0.11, 46.5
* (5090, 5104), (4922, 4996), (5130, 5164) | 0.09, 44.6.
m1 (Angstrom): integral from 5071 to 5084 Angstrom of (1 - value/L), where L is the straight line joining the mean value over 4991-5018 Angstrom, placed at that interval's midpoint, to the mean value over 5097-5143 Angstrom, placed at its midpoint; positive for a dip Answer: 6.7 Angstrom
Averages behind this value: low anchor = 163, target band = 41.3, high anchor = 40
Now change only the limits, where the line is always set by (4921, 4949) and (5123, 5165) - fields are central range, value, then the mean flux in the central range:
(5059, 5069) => -0.4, 42.6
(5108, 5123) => -0.3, 40.9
